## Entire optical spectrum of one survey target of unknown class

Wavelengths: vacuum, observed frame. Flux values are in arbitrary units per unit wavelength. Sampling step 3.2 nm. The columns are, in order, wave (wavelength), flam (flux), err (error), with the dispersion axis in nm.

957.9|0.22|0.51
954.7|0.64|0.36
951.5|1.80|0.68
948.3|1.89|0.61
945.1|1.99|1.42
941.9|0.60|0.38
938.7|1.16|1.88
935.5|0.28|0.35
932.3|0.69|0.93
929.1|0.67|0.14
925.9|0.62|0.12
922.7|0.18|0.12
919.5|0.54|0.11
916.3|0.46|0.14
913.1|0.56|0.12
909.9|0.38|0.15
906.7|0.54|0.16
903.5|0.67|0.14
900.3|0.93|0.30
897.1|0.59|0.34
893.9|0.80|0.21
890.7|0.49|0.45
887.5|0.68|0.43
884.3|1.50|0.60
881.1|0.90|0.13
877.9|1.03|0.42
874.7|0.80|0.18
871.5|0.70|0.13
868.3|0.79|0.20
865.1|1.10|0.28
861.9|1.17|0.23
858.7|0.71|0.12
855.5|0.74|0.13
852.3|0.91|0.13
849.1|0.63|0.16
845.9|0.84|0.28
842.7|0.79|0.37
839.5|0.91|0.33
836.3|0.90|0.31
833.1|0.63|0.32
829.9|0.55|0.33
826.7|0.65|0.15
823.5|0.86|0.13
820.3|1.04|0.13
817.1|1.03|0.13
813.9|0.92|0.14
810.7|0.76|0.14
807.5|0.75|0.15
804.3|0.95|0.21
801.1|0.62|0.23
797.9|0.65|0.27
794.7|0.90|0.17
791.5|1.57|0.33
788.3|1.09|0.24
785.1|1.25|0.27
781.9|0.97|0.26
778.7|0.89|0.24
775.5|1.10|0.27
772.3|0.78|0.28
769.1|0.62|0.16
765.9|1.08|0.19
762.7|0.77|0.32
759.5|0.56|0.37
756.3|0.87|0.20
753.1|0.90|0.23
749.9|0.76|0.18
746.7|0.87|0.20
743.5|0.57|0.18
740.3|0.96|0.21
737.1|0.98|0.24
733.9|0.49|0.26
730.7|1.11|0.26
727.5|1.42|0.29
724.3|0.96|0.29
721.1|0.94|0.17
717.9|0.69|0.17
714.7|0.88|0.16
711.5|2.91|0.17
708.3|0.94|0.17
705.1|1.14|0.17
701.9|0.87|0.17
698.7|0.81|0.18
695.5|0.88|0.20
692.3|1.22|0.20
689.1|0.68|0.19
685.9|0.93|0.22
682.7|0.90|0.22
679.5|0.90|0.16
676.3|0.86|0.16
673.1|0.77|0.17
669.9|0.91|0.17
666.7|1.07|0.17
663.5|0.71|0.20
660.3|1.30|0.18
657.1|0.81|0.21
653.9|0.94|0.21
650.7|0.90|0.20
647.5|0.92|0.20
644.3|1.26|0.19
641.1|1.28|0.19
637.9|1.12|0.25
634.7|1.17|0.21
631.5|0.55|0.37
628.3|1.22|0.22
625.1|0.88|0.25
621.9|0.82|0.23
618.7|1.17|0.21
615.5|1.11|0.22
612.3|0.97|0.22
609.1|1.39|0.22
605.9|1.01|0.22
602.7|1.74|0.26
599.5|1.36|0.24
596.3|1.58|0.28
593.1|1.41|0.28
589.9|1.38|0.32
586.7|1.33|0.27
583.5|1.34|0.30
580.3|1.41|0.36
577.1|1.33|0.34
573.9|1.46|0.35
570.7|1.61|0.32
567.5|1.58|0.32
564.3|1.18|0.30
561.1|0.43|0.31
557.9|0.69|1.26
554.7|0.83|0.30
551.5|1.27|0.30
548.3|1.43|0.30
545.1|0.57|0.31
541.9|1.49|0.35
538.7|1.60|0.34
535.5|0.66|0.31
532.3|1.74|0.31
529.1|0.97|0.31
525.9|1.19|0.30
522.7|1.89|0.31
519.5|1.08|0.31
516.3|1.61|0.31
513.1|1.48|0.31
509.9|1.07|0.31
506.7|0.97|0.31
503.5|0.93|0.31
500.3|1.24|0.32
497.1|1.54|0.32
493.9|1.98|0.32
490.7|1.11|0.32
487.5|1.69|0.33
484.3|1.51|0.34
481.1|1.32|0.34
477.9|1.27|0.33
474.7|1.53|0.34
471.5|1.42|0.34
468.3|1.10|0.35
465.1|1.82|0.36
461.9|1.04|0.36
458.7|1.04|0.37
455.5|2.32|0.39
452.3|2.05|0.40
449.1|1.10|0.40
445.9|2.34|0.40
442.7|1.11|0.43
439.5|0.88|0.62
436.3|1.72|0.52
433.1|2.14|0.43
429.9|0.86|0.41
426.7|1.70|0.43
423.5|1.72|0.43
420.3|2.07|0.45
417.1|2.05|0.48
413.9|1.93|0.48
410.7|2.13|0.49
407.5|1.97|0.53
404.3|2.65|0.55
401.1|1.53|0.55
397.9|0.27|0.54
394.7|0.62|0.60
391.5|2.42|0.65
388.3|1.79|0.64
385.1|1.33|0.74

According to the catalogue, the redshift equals 0.084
